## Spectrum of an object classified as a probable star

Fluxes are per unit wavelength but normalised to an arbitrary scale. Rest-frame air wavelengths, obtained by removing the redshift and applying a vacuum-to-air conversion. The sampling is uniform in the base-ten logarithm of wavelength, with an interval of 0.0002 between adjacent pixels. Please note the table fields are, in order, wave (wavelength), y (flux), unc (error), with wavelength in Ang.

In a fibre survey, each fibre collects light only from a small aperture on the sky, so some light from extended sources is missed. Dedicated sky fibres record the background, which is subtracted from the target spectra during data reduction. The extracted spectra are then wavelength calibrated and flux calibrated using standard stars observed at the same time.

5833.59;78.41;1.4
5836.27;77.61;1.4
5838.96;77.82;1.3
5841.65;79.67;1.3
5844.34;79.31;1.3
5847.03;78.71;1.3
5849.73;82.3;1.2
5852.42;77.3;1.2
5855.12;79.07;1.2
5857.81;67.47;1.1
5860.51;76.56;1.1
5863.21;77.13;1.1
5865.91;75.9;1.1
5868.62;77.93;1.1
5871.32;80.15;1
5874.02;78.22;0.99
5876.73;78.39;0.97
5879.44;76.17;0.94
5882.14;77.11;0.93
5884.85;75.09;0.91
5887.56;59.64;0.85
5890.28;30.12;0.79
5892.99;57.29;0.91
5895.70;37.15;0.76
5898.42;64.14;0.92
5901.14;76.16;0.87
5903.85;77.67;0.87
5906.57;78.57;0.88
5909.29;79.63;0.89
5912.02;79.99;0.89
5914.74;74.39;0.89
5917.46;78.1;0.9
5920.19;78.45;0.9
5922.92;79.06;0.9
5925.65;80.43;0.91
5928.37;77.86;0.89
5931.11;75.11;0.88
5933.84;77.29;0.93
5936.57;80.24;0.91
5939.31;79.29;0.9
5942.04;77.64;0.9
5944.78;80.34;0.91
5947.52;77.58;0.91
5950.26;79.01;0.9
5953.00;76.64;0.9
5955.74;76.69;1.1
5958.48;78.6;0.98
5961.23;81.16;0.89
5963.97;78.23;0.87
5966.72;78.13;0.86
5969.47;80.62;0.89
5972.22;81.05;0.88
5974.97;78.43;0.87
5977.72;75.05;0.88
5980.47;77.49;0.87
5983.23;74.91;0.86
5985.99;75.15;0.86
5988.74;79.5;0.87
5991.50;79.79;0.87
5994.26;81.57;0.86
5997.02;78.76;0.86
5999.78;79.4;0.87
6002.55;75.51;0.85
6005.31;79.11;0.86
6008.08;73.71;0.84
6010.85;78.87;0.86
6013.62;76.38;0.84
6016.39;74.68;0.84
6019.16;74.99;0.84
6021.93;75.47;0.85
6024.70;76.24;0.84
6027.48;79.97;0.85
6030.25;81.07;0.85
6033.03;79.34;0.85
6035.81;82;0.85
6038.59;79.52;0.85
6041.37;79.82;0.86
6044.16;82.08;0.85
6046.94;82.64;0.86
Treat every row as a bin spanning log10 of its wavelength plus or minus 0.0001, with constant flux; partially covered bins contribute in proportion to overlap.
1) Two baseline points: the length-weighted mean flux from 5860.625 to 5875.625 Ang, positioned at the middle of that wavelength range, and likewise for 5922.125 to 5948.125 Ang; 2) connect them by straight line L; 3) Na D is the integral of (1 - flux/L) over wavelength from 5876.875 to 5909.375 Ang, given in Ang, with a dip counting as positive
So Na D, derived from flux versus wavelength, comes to 5.2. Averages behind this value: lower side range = 77.7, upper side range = 78.5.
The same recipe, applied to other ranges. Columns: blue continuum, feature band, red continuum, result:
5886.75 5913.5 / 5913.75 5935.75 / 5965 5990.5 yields -2.96 Ang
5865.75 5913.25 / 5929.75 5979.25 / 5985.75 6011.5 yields -2.37 Ang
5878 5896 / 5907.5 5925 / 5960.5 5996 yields -3.24 Ang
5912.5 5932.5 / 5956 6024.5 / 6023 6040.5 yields 1.03 Ang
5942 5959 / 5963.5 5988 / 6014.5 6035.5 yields 0.07 Ang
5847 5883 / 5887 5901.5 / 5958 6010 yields 4.72 Ang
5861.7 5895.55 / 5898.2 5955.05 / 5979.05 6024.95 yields -4.35 Ang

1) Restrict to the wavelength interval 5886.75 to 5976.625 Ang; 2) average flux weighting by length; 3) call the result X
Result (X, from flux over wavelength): 74.2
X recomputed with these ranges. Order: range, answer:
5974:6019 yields 77.3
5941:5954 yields 78.3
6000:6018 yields 76.5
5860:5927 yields 72.1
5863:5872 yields 77.6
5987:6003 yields 79.2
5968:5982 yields 78.5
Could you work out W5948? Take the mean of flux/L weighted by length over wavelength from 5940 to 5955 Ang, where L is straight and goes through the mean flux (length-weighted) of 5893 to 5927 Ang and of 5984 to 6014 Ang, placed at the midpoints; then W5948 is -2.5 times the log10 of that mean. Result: -0.045 mag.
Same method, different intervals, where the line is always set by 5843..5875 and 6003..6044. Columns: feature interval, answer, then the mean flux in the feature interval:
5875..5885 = 0.01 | 76.9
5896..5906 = 0.12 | 69.4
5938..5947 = -0.02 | 79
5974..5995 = 0.00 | 77.6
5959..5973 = -0.03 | 79.7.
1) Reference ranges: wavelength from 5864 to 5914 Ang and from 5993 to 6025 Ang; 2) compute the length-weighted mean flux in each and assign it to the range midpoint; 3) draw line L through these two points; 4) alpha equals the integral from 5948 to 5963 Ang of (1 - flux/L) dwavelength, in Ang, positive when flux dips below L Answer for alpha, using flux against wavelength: -0.9 Ang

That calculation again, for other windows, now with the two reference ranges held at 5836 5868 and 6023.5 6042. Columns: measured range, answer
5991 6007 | 0.1 Ang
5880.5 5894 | 3.0 Ang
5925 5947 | 0.0 Ang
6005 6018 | 0.5 Ang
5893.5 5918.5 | 2.2 Ang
